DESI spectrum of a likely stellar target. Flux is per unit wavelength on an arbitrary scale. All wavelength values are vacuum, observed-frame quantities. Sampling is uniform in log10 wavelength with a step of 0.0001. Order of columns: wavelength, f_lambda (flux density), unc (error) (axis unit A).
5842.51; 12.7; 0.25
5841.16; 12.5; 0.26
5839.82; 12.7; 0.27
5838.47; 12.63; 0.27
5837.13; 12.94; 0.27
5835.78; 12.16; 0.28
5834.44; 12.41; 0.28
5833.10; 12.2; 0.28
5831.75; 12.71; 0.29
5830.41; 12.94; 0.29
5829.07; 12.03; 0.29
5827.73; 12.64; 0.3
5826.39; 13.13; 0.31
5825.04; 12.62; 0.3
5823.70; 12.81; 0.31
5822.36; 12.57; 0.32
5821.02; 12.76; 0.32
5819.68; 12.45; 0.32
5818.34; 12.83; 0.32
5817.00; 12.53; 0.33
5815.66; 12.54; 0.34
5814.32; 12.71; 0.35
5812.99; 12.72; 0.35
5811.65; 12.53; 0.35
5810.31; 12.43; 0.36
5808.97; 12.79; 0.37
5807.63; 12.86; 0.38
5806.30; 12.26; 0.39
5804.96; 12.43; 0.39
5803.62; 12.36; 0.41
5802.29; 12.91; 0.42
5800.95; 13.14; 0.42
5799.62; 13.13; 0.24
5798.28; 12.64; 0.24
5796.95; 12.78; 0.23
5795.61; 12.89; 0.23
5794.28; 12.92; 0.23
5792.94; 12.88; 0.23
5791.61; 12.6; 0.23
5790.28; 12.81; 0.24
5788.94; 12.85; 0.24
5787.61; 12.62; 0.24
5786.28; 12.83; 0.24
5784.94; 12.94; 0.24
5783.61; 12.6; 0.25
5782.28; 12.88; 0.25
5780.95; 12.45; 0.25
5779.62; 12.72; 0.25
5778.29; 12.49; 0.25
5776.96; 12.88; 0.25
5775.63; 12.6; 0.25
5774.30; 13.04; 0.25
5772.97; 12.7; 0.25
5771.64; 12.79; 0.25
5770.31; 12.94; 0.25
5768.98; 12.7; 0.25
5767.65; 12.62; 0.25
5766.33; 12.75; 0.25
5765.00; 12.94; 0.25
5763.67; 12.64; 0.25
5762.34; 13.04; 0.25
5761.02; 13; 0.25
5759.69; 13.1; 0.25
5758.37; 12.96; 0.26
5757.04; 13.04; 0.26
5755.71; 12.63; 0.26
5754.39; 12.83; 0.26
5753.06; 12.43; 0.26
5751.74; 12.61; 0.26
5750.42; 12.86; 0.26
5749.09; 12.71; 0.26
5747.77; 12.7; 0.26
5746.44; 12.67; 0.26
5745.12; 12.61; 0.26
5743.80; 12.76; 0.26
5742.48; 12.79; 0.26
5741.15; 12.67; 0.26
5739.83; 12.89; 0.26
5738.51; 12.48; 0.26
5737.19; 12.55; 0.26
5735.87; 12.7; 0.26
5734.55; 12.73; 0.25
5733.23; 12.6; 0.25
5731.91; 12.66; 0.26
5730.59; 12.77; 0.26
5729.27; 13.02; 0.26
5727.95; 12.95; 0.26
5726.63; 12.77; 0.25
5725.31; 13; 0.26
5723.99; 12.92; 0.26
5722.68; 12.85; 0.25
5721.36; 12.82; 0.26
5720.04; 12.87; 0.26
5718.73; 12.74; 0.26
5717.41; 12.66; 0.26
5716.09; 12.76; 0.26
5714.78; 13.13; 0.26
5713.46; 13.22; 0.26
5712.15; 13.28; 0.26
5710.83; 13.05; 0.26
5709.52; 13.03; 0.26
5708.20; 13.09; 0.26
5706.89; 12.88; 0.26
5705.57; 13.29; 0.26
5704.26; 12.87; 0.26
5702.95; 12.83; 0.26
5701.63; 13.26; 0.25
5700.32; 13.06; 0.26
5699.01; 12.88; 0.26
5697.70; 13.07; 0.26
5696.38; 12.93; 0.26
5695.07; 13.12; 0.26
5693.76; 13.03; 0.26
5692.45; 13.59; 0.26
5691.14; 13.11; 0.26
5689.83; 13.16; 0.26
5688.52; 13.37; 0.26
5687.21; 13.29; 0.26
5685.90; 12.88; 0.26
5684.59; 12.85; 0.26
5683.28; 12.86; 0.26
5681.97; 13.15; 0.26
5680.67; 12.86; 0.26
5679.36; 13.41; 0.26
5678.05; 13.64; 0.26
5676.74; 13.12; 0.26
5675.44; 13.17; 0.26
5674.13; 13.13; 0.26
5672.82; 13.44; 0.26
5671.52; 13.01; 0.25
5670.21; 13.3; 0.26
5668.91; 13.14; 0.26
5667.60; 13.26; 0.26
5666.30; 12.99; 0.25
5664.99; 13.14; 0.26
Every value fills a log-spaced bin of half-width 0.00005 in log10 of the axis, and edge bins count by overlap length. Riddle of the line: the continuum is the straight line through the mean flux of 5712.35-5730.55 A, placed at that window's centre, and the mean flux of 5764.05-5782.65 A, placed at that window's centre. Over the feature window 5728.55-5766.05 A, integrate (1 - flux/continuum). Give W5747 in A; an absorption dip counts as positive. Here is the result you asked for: 0.18 A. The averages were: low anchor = 12.9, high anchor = 12.7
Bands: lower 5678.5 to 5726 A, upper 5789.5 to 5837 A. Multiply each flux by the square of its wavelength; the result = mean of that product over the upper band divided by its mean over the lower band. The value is 1.0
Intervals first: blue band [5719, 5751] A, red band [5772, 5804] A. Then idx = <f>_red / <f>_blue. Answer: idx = 1.0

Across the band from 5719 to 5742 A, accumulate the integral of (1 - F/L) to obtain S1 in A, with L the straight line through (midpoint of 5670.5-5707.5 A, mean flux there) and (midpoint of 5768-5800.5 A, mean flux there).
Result 0.3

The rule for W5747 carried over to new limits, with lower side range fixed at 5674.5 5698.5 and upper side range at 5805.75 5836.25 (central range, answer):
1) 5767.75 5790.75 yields 0.03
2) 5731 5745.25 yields 0.28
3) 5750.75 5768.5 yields 0.05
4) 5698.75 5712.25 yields 0.02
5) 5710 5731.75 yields 0.14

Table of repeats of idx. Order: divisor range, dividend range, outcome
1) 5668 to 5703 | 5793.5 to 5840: 0.96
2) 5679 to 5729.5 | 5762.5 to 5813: 0.98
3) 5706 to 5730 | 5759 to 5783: 0.99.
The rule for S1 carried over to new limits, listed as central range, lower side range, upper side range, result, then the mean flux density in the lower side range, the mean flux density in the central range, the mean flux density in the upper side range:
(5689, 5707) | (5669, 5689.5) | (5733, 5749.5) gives -0.1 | 13.2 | 13.1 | 12.7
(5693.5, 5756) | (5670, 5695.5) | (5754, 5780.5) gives 0.7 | 13.2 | 12.9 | 12.8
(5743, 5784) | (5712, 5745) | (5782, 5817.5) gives 0.0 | 12.8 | 12.8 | 12.7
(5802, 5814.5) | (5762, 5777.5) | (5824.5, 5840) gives 0.1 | 12.8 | 12.6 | 12.6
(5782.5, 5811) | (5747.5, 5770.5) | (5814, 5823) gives -0.1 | 12.8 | 12.7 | 12.6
